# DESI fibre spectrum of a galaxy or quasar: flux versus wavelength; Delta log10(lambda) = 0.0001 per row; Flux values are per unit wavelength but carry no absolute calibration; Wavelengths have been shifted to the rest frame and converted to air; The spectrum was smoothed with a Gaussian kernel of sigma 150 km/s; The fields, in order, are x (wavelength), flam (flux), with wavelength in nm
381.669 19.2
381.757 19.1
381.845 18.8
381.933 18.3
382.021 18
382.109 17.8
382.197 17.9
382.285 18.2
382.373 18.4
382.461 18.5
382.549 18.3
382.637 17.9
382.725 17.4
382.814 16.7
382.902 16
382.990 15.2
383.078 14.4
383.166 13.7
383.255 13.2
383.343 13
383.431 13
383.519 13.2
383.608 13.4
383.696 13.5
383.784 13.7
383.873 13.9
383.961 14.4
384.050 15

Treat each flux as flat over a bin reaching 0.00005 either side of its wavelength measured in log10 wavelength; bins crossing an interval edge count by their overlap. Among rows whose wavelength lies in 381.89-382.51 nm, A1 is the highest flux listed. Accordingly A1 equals 18.5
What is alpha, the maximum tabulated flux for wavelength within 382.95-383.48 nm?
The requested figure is 15.2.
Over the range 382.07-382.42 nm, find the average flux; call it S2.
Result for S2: 18.1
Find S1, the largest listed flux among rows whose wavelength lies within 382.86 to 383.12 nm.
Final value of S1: 16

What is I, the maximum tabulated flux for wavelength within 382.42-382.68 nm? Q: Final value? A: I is 18.5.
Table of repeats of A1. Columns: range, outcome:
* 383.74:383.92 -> 13.9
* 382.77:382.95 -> 16.7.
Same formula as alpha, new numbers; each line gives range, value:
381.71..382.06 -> 19.1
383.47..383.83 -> 13.7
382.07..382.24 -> 17.9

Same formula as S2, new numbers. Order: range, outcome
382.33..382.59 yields 18.4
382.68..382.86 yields 17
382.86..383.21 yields 14.8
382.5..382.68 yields 18.1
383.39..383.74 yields 13.3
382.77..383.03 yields 16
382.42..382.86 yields 17.7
